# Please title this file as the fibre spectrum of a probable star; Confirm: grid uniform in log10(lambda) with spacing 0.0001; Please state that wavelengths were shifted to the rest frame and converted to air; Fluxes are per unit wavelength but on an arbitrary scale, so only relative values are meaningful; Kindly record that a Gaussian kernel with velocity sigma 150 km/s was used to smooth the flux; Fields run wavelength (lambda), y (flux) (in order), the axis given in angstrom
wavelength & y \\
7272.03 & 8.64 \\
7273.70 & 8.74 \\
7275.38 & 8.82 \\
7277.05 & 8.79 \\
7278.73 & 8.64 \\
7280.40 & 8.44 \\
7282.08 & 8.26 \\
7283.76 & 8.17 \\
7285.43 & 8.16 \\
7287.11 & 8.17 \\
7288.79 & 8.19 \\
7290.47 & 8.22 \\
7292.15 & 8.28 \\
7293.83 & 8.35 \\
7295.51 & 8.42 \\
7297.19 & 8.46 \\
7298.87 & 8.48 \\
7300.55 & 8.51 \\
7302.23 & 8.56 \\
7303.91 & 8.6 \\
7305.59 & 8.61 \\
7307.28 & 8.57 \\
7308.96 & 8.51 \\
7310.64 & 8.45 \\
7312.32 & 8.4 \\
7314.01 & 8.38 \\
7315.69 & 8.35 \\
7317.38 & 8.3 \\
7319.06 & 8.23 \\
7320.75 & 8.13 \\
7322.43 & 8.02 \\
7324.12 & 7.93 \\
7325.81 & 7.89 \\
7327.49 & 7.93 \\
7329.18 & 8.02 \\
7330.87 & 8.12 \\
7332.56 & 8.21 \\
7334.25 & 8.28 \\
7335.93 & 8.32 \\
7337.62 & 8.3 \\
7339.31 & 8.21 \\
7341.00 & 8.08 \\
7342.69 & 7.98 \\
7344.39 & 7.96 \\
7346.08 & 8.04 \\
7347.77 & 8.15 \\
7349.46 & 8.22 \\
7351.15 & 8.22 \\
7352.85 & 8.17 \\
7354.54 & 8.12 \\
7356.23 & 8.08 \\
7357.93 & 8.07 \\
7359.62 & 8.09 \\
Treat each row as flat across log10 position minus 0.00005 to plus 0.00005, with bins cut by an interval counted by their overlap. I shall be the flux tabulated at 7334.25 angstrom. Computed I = 8.28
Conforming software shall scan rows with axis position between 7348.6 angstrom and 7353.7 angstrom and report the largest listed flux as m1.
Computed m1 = 8.22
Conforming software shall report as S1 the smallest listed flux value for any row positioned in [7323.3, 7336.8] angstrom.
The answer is 7.89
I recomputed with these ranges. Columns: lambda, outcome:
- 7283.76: 8.17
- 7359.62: 8.09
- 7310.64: 8.45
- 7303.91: 8.6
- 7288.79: 8.19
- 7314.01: 8.38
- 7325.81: 7.89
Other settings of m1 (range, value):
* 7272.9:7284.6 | 8.82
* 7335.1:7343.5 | 8.32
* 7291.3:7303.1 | 8.56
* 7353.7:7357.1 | 8.12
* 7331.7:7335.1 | 8.28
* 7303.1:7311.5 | 8.61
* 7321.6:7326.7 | 8.02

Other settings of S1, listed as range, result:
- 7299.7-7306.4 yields 8.51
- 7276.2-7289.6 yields 8.16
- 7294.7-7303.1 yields 8.42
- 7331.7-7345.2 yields 7.96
